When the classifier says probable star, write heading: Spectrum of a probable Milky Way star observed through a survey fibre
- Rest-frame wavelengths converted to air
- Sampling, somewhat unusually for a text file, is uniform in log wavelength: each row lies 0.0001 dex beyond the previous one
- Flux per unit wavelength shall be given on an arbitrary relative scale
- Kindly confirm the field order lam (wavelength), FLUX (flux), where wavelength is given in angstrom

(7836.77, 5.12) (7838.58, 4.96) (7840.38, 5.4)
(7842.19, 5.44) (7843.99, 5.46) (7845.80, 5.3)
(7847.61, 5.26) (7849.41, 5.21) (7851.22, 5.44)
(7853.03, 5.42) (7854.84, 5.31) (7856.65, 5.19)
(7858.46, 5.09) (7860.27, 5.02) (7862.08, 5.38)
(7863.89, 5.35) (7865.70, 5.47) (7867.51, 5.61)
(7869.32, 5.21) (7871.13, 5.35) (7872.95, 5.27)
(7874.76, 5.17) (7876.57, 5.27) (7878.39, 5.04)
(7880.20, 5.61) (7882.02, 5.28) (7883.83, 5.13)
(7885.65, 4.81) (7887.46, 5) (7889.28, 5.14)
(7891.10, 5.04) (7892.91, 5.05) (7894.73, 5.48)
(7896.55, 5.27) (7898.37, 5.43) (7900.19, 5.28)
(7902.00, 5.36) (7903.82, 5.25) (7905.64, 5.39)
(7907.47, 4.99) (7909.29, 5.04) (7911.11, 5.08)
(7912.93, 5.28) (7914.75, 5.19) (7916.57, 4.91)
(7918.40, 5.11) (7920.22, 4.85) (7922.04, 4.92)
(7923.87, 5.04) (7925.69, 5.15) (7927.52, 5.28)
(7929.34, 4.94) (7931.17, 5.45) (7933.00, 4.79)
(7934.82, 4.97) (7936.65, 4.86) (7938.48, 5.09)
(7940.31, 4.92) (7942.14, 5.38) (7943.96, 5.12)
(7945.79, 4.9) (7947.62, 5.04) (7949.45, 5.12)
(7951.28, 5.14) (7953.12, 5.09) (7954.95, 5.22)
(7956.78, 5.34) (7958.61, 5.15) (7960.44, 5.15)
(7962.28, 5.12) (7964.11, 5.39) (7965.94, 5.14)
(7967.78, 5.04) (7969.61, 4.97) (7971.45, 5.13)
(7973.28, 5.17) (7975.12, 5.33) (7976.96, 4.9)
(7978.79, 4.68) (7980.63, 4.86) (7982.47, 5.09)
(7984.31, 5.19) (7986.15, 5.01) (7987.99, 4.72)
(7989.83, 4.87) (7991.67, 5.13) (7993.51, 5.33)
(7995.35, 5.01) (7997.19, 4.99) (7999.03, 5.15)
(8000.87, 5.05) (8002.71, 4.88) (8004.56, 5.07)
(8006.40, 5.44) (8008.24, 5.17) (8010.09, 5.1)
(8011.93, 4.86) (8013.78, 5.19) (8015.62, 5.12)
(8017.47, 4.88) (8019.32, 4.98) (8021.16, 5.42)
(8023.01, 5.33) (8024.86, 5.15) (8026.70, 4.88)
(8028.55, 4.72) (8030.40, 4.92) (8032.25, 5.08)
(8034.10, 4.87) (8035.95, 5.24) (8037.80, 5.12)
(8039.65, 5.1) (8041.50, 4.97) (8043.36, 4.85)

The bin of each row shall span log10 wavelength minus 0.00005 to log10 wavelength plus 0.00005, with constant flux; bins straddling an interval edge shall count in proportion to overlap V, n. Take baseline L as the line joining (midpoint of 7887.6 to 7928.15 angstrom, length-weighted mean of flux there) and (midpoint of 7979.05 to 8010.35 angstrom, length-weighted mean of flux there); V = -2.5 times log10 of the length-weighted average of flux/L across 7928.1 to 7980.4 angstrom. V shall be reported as 0.00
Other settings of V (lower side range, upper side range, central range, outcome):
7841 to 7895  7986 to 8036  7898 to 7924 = 0.01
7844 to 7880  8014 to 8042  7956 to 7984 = 0.01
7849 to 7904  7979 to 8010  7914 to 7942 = 0.03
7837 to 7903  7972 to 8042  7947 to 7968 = -0.01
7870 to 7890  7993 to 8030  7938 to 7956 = 0.01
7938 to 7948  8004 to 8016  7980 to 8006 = 0.02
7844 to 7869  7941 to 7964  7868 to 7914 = 0.01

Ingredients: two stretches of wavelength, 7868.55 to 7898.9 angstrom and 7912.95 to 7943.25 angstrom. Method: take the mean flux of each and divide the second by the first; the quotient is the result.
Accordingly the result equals 1.0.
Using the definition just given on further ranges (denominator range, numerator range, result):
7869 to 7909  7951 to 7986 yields 0.98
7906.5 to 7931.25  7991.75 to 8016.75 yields 1.01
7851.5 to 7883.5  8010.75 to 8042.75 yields 0.95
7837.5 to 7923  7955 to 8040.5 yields 0.97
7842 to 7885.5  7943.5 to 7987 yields 0.96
